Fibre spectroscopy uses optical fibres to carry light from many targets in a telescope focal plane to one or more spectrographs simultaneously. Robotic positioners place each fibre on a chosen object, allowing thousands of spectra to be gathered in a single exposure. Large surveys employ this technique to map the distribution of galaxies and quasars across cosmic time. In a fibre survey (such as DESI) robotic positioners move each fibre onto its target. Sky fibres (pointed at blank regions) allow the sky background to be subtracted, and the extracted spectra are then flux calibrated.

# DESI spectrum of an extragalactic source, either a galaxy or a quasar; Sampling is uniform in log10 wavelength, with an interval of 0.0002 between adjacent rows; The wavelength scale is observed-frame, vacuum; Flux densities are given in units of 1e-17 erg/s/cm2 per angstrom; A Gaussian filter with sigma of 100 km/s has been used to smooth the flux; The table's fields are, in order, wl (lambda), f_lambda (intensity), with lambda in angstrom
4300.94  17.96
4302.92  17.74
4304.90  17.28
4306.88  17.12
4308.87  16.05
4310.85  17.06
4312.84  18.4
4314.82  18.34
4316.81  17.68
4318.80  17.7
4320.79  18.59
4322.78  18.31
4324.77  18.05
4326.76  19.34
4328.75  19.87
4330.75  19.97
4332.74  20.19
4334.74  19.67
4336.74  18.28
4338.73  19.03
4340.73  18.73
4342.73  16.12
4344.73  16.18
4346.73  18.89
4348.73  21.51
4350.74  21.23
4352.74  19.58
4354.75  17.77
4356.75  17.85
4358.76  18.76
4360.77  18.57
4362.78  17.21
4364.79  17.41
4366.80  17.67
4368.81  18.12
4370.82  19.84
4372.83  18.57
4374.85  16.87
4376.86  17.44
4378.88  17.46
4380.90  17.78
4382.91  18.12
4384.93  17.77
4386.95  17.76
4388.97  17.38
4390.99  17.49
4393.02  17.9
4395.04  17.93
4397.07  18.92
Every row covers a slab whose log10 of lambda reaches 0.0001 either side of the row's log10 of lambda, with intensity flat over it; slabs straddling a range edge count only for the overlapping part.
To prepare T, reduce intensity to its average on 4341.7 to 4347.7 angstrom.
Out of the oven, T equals 17.1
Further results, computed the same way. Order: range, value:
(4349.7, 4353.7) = 20.4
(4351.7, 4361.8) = 18.5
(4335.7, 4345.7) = 17.7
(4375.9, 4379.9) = 17.4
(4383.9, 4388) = 17.8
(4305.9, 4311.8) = 16.7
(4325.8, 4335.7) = 19.8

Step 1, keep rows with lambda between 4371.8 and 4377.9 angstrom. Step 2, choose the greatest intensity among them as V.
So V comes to 18.57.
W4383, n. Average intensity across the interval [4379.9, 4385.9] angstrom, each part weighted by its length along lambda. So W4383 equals 17.9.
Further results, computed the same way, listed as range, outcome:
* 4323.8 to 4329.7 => 19.1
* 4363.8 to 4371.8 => 18.3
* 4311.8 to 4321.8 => 18.1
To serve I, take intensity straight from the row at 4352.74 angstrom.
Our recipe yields 19.58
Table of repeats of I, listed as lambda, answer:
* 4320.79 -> 18.59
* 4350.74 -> 21.23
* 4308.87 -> 16.05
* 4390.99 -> 17.49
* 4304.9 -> 17.28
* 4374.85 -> 16.87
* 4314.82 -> 18.34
